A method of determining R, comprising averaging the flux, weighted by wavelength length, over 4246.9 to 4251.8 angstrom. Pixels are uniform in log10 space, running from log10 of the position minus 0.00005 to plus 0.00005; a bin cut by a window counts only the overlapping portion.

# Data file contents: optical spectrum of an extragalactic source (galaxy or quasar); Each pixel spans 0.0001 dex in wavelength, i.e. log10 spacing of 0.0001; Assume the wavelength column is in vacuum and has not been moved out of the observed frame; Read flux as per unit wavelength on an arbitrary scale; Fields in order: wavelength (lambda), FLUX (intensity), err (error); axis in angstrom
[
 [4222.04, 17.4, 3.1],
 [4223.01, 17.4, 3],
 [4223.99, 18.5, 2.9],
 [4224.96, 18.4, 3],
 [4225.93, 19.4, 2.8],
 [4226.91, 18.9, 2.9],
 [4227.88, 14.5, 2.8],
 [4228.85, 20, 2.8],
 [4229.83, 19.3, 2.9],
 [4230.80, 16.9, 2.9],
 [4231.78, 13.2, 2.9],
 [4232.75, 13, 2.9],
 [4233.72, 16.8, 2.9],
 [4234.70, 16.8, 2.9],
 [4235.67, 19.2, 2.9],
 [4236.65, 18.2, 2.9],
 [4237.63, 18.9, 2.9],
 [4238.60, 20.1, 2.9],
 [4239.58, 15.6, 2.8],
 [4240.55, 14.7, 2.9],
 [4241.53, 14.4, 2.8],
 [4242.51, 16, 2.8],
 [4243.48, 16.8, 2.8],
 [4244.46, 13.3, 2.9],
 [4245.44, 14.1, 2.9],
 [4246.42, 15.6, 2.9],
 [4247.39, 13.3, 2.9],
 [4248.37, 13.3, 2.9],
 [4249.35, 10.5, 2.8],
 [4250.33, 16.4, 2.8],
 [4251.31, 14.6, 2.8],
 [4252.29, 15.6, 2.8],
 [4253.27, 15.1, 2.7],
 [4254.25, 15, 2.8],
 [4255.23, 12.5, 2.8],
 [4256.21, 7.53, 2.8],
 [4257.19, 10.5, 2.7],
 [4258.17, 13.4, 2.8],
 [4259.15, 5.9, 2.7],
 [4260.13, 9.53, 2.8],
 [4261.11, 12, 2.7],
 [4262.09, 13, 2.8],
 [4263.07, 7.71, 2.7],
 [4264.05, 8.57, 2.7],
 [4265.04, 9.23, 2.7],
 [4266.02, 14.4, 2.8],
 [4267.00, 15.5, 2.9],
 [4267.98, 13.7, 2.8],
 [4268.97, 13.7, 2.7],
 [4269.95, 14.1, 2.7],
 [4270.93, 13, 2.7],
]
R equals 13.6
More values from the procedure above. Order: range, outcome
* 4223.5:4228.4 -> 18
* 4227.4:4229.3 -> 17.2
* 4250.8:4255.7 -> 14.6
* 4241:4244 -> 15.7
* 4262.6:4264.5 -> 8.14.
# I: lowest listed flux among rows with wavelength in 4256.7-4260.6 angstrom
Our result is 5.9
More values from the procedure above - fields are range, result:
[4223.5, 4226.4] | 18.4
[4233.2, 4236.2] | 16.8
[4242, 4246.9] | 13.3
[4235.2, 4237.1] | 18.2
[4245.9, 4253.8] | 10.5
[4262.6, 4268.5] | 7.71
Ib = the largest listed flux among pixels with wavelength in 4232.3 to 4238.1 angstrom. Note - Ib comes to 19.2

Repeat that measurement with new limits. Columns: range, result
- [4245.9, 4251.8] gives 16.4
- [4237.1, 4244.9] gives 20.1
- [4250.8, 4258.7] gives 15.6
